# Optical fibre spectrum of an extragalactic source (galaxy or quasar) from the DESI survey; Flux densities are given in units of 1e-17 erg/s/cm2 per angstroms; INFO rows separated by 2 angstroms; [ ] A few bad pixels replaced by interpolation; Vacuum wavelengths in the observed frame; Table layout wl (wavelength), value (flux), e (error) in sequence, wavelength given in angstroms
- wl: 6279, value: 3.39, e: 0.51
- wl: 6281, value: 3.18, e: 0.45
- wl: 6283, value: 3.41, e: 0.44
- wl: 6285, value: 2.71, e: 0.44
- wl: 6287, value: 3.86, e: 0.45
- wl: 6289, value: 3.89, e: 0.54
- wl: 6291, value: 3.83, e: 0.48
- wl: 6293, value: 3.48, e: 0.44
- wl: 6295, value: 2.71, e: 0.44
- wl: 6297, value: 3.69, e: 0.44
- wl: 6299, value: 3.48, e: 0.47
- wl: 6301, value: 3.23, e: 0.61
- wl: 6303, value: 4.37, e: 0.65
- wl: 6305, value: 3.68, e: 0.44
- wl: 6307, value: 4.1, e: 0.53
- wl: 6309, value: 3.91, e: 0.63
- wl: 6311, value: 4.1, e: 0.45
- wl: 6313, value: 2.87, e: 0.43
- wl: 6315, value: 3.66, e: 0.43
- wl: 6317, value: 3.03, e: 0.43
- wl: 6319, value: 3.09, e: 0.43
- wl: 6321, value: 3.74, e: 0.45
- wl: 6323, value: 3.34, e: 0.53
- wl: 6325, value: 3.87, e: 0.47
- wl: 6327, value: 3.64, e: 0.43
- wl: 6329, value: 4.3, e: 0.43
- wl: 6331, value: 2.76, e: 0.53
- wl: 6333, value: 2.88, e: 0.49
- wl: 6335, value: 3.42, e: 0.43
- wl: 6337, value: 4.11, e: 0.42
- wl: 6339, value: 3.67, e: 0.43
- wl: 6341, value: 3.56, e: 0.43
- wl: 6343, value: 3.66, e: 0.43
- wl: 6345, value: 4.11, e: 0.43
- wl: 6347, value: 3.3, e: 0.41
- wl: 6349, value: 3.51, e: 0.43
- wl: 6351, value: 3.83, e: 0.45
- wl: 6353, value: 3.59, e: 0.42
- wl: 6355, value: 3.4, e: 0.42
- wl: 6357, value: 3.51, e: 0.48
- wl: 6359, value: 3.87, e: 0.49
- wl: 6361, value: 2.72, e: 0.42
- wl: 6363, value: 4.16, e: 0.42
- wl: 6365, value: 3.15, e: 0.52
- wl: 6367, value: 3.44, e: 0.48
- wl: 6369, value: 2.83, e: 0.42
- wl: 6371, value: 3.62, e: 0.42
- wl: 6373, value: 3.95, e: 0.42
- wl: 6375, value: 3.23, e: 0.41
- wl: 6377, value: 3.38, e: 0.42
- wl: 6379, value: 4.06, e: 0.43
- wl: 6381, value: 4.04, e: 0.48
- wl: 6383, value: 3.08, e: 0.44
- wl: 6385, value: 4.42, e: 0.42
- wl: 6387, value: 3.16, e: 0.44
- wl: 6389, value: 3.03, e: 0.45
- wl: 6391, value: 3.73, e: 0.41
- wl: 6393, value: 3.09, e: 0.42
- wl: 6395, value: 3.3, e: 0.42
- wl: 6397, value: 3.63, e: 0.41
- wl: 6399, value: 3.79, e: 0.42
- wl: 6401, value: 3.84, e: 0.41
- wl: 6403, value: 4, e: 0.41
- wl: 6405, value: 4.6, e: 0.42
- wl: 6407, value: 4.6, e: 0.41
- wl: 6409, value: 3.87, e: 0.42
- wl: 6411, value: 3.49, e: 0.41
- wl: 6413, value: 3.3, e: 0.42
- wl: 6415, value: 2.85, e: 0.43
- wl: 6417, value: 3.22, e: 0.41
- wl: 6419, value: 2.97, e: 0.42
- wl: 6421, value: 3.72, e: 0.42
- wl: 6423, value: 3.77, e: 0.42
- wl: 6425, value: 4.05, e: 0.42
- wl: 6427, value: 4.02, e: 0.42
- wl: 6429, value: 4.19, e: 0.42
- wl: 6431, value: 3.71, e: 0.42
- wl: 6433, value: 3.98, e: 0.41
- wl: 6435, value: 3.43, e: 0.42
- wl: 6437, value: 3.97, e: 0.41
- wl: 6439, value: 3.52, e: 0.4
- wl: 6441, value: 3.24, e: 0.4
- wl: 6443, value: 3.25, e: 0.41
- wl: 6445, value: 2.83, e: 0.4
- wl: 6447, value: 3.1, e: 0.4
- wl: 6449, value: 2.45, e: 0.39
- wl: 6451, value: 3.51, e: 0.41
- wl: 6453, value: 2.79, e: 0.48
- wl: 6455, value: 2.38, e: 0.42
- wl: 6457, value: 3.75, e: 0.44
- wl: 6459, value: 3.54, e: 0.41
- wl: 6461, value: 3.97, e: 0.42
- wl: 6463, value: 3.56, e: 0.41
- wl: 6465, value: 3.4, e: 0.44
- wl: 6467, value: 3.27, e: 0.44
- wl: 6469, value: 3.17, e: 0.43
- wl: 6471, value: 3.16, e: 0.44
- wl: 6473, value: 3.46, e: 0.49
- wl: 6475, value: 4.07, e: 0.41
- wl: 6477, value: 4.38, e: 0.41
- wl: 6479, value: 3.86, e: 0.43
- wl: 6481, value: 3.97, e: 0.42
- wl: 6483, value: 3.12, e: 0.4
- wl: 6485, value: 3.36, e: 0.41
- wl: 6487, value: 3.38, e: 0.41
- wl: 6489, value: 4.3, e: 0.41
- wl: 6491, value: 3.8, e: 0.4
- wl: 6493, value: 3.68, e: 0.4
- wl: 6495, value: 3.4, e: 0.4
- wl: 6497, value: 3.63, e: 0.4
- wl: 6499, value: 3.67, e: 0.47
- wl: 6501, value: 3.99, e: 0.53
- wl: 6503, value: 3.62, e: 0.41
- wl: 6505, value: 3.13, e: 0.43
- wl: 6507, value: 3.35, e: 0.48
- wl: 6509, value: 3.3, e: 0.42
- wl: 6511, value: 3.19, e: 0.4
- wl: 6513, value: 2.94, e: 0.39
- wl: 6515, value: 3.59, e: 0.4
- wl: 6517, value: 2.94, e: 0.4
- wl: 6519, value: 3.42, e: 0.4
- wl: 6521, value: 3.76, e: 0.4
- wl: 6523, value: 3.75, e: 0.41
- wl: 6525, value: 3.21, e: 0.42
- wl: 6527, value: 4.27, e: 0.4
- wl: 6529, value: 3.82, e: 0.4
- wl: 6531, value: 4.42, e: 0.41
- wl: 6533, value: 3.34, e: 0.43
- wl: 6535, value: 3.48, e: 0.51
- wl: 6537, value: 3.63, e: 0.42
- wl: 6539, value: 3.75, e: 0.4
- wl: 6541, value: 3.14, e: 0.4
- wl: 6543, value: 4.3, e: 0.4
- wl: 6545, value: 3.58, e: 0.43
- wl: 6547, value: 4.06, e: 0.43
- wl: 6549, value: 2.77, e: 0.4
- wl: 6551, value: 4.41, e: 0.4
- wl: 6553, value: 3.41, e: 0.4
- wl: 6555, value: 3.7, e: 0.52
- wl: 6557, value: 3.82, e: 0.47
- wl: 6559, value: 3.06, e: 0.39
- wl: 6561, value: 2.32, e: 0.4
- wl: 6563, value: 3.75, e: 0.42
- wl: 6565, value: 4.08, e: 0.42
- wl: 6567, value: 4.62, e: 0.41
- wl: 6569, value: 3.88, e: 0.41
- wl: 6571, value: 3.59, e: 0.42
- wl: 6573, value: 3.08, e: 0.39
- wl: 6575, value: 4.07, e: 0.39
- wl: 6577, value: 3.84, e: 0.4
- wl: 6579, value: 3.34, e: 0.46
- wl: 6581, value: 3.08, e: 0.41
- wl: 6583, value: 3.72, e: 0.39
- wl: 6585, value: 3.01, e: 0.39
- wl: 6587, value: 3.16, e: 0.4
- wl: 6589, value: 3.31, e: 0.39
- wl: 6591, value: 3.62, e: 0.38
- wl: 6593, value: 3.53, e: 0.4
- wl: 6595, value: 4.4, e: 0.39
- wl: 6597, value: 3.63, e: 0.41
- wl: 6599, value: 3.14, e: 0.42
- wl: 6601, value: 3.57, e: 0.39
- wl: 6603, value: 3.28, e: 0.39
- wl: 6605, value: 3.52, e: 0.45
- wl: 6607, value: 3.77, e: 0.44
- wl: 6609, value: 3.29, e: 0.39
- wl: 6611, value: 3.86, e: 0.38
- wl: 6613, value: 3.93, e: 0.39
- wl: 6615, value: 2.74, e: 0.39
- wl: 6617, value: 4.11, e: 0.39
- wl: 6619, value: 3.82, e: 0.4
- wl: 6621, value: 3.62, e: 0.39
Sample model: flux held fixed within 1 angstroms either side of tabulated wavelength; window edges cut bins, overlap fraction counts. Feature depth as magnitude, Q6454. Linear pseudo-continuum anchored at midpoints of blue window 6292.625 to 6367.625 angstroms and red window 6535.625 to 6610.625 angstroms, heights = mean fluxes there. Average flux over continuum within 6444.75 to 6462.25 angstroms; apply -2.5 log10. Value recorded 0.13 mag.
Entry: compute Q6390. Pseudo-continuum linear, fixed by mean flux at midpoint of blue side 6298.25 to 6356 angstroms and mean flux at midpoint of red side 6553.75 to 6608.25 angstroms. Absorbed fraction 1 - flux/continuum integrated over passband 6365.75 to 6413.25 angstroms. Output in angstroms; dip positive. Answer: -0.86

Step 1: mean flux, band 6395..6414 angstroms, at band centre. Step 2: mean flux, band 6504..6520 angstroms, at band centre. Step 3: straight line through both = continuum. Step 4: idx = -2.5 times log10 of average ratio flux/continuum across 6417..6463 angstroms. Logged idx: 0.06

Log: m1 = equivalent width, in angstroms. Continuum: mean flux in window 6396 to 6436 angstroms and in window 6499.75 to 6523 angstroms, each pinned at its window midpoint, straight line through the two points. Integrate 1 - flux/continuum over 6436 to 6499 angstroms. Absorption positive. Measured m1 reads 1.7 angstroms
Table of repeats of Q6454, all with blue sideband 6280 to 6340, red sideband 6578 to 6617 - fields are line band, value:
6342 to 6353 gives -0.04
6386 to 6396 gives 0.08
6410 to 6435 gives -0.03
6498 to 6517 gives 0.03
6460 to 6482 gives -0.05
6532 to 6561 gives -0.02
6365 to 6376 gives 0.04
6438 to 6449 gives 0.13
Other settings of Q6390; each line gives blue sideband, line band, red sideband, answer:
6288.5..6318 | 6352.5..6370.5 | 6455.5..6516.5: 0.88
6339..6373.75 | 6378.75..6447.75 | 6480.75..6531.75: -1.35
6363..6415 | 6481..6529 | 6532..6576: 1.29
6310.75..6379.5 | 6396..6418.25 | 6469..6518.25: -1.32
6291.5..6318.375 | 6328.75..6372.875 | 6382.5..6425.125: 0.87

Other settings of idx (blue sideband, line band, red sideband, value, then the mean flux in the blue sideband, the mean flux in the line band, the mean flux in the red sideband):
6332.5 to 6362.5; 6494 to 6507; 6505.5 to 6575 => 0.01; 3.56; 3.56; 3.58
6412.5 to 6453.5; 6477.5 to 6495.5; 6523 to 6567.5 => -0.04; 3.43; 3.68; 3.67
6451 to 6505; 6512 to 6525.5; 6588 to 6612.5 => 0.06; 3.56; 3.38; 3.58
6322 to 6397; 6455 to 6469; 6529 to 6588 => 0.03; 3.53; 3.47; 3.6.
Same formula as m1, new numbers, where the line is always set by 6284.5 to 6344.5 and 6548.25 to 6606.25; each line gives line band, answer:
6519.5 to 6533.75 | -0.97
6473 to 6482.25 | -1.11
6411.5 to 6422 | 0.98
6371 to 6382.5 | -0.43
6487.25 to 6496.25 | -0.51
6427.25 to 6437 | -0.82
